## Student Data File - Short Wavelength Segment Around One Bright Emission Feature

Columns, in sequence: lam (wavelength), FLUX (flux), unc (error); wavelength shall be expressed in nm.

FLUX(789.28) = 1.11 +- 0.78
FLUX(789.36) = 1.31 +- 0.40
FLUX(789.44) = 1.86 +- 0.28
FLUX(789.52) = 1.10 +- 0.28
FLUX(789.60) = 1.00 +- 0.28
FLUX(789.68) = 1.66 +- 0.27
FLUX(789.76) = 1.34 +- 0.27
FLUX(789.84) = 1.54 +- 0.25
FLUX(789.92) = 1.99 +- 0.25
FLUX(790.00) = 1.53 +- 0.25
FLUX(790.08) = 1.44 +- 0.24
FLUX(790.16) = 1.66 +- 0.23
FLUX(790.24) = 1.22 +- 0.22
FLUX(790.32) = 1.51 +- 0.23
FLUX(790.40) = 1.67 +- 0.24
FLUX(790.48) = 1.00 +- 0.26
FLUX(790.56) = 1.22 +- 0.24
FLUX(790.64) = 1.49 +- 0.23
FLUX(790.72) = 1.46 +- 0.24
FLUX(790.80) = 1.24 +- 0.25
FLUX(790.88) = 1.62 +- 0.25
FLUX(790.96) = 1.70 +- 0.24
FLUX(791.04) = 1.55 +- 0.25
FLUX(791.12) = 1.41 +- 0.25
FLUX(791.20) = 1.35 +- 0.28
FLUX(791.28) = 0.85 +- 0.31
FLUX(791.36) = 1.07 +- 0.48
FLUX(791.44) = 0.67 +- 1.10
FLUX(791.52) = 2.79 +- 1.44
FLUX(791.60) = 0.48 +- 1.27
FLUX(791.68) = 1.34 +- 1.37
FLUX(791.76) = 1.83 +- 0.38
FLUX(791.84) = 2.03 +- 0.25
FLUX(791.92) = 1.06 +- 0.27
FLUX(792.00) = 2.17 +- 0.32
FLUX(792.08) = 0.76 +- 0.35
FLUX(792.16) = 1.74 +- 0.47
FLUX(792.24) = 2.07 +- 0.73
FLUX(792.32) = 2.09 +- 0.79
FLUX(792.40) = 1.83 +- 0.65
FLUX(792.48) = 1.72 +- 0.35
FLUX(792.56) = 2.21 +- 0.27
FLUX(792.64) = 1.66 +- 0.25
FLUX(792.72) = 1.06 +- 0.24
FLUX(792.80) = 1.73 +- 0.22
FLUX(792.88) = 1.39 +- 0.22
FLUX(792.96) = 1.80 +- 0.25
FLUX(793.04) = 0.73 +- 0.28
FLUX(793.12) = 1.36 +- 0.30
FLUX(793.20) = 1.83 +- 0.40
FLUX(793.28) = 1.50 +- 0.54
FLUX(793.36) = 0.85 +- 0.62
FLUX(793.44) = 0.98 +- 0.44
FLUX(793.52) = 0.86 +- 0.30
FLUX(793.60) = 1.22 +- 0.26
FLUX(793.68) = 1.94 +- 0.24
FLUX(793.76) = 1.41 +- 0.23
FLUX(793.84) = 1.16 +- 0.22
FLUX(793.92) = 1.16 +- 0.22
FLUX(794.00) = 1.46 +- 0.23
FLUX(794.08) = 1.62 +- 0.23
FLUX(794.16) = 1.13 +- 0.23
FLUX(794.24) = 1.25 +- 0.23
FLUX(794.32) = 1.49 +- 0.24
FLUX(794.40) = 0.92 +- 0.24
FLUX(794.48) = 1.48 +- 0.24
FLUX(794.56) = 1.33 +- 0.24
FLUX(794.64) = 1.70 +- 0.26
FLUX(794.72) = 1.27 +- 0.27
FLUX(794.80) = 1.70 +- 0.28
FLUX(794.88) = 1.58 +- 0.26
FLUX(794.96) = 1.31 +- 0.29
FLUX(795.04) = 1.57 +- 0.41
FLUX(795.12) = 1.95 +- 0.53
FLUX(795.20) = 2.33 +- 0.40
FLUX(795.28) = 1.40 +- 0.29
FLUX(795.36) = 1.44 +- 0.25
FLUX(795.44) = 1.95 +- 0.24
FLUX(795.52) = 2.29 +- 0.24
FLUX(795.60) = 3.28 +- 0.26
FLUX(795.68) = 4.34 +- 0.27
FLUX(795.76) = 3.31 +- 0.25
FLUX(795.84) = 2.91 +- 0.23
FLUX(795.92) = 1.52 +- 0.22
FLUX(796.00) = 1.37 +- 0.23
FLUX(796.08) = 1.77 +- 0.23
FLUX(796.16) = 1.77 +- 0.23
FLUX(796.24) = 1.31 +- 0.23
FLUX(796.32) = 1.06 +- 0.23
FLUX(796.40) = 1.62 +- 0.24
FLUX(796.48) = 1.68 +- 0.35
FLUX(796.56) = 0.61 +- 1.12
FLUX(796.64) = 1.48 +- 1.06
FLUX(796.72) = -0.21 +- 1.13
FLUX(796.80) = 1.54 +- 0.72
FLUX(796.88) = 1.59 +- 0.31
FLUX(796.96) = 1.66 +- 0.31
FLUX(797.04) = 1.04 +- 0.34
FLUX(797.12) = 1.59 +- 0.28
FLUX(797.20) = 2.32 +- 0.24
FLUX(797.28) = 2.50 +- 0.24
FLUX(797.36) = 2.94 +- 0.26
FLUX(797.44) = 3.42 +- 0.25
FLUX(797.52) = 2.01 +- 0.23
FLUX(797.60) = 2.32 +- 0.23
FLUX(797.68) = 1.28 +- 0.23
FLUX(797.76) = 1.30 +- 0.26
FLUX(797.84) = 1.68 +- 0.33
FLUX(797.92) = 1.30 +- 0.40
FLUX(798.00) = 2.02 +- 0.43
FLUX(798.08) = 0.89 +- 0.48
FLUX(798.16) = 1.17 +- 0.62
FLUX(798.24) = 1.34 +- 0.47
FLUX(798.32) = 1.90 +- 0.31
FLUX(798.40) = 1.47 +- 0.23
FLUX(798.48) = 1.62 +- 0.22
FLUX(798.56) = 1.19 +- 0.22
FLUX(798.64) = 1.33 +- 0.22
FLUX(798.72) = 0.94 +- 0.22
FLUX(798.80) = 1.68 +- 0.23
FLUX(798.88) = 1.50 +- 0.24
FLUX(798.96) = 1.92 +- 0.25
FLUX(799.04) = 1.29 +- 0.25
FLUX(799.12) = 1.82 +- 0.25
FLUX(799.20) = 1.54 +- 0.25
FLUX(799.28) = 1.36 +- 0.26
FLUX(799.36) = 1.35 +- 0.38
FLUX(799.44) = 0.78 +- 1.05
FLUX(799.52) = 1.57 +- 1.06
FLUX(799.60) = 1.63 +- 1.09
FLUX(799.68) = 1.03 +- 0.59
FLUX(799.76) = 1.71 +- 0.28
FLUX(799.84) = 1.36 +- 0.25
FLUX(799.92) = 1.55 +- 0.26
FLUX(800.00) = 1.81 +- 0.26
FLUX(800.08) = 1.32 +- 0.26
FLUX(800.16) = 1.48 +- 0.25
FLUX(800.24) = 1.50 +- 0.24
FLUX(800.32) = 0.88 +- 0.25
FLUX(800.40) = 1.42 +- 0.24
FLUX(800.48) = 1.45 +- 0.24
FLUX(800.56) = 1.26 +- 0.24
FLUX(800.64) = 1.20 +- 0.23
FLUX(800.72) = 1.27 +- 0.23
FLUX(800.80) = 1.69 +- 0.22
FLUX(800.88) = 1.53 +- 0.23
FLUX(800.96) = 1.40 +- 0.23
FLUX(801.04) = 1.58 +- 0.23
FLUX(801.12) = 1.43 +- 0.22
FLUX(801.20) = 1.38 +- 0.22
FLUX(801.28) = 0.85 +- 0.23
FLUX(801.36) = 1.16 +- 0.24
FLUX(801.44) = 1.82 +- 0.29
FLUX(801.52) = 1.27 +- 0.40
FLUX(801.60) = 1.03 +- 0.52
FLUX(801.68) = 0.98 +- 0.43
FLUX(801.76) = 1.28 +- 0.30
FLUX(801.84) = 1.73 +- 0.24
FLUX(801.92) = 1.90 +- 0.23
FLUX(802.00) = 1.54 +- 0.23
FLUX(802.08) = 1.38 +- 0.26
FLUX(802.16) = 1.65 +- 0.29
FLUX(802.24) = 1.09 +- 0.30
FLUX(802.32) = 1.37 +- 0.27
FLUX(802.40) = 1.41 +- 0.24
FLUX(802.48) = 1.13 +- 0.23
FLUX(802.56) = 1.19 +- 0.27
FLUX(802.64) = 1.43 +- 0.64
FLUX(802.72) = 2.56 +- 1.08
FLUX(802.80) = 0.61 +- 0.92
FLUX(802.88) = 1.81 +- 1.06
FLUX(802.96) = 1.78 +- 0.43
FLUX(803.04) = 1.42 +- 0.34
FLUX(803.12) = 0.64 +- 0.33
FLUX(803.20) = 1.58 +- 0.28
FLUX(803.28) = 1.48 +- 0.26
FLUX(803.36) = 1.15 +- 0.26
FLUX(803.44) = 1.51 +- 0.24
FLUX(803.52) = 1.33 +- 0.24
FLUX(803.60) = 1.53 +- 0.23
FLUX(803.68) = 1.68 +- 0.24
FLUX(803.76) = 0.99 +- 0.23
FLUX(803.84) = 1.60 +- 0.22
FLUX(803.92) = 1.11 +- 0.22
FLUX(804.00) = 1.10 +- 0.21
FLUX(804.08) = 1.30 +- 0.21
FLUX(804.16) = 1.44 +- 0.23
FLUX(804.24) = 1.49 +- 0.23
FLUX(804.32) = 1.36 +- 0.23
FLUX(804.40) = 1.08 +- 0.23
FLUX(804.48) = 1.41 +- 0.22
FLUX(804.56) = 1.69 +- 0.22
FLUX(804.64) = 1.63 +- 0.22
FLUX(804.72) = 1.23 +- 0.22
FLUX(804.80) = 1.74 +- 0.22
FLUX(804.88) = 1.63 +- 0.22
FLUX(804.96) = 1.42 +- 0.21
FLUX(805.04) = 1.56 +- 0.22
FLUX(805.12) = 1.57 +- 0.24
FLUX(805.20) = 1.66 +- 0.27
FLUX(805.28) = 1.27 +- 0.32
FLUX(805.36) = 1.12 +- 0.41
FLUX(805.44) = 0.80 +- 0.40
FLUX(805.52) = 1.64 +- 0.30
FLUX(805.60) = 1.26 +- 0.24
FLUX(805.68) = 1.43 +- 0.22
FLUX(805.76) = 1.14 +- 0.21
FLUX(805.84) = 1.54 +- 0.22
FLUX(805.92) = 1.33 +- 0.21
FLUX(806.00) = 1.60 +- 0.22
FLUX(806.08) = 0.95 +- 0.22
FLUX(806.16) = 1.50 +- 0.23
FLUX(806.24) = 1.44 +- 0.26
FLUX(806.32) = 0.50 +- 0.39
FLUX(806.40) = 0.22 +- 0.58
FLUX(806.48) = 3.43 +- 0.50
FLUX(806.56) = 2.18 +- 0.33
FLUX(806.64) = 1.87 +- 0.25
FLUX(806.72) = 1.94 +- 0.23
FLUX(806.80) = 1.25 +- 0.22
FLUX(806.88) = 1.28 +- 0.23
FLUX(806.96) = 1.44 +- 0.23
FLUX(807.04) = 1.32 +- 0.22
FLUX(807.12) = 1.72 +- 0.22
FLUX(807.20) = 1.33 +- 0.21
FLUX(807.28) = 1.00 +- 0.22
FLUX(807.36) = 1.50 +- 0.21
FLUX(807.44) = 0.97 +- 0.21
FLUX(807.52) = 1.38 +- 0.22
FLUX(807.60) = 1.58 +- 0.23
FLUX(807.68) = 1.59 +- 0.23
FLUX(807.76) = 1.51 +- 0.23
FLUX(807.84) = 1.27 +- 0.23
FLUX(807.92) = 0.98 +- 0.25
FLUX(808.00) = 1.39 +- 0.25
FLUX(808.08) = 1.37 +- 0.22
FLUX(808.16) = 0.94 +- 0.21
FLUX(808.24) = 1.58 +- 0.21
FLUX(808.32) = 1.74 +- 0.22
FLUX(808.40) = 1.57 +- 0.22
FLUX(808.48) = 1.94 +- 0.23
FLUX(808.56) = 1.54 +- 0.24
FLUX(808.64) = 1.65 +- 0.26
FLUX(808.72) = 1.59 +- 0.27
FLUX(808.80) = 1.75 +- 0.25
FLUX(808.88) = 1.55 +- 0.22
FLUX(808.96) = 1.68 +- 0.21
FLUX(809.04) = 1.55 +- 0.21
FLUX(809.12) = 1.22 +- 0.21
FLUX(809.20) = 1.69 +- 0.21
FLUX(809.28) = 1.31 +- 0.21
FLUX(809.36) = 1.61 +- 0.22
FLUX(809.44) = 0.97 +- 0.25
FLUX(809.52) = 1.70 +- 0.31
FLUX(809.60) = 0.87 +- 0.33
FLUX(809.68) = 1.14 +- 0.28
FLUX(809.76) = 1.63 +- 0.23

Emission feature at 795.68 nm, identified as [S II]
